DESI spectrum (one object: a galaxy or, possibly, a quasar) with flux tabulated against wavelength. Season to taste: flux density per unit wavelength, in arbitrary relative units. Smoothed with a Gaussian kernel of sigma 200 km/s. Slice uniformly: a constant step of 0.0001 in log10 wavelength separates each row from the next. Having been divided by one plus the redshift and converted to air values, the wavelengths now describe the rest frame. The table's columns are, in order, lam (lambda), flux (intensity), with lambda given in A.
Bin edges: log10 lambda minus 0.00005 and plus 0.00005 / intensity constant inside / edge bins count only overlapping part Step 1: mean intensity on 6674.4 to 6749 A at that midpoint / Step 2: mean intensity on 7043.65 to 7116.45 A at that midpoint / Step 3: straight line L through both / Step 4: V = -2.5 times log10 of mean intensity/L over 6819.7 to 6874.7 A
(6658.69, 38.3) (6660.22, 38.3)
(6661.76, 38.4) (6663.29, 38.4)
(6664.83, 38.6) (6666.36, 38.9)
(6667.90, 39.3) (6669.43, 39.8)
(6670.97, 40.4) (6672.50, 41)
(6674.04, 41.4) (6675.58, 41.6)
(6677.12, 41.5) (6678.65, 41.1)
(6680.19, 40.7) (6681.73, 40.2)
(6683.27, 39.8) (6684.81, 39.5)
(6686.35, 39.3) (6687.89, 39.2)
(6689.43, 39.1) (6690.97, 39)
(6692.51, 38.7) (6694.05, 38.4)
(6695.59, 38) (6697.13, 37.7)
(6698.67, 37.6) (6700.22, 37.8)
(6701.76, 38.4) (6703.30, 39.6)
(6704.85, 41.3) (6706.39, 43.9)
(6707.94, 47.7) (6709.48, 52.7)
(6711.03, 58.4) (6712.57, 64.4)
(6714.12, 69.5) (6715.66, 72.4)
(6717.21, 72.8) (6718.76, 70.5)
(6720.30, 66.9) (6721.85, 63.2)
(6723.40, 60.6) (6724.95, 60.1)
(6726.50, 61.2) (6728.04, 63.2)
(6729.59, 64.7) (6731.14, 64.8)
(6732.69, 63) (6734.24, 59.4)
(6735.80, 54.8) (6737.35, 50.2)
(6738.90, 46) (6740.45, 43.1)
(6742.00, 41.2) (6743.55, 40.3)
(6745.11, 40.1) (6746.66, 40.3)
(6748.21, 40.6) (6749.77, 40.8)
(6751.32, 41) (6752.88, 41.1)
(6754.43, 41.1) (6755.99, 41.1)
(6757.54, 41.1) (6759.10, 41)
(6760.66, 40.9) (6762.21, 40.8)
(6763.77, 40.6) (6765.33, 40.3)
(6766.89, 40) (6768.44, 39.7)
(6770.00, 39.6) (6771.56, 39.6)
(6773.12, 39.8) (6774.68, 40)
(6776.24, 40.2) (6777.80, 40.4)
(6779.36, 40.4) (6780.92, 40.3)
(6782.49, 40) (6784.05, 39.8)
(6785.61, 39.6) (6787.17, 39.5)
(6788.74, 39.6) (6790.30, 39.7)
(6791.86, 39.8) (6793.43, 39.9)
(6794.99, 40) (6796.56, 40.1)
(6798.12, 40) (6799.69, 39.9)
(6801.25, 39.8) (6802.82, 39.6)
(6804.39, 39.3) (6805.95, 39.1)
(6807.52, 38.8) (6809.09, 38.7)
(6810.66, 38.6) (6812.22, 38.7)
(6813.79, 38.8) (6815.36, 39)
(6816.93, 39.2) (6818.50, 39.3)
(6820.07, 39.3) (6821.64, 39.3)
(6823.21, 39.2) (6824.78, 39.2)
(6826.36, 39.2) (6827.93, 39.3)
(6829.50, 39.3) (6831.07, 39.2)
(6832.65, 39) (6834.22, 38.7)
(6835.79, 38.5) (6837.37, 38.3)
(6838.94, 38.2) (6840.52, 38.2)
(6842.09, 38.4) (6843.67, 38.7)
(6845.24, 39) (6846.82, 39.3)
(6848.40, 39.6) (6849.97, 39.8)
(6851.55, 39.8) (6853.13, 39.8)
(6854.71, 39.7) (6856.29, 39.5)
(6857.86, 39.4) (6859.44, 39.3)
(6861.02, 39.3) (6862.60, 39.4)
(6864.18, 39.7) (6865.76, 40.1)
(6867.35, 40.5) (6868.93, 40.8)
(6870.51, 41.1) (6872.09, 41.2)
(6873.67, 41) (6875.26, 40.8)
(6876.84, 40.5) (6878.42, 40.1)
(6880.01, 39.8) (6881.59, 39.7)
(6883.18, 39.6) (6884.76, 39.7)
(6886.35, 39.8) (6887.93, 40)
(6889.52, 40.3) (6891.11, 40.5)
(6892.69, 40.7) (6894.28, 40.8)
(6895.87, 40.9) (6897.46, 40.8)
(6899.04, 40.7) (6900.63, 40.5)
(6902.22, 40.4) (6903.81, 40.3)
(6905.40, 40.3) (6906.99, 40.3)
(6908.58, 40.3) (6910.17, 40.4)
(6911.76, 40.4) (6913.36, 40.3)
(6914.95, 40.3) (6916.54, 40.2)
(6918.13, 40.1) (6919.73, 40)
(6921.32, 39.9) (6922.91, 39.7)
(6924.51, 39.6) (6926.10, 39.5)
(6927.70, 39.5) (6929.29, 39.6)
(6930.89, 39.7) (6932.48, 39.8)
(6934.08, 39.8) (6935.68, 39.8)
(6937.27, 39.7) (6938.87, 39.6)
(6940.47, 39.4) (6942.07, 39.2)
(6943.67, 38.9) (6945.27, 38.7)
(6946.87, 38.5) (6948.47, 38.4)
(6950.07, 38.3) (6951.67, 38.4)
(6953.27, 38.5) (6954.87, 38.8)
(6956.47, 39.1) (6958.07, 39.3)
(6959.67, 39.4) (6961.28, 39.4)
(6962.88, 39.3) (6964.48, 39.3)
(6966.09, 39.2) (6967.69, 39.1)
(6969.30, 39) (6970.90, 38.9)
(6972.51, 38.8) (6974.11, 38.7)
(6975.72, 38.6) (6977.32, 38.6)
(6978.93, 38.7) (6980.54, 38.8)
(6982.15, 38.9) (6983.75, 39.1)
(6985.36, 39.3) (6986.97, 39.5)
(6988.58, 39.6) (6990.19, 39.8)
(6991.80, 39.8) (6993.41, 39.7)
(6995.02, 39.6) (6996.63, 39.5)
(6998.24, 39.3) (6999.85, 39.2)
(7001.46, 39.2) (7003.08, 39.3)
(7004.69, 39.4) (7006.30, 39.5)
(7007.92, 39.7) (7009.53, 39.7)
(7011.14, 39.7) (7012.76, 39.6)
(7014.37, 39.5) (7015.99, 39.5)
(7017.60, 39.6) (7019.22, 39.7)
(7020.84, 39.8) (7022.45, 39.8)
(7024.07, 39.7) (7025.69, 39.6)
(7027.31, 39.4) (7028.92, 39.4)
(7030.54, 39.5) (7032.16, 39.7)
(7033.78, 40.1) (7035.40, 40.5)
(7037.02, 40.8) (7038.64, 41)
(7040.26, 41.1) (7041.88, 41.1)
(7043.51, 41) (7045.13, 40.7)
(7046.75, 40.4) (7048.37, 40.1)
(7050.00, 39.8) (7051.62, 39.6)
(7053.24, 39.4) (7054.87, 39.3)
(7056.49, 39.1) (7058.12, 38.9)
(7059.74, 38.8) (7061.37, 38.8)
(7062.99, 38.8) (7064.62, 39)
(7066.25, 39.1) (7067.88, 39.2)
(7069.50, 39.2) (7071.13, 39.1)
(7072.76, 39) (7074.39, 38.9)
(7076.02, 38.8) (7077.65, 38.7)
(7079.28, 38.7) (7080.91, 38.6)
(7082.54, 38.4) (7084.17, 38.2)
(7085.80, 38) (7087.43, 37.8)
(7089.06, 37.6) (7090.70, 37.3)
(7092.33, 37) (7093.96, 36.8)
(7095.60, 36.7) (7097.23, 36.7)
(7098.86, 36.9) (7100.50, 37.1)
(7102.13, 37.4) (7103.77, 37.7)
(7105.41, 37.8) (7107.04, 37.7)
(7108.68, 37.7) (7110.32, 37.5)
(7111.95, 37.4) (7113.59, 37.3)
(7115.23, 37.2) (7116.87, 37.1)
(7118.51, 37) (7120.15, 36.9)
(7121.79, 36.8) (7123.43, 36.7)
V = 0.149 mag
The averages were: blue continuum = 49.2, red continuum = 38.4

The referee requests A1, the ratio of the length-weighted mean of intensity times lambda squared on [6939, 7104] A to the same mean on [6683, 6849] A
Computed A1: 0.96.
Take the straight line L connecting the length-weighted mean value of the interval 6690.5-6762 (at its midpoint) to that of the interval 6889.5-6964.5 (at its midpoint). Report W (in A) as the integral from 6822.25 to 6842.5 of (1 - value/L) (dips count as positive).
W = 2.6 A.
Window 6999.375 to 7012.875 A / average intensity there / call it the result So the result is 39.5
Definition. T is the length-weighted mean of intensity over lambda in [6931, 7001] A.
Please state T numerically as 39.2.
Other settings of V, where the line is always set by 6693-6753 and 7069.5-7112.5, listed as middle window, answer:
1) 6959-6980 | 0.09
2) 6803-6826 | 0.23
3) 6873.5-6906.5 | 0.13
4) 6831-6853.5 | 0.21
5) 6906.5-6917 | 0.11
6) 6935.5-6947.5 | 0.11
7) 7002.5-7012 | 0.04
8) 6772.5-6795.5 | 0.23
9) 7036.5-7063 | -0.02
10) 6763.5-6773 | 0.24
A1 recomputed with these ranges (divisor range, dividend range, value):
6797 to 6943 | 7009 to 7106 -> 1.04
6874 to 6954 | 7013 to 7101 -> 1.02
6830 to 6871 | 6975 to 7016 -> 1.04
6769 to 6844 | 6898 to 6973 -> 1.04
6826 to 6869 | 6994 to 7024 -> 1.06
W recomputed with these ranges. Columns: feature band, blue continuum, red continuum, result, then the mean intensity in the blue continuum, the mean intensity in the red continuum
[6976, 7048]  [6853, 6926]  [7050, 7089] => -0.8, 40.2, 38.8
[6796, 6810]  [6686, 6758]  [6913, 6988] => 2.0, 49.6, 39.3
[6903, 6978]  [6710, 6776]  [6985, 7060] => 6.0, 50.4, 39.8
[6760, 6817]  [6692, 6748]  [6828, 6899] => 8.0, 52.3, 39.8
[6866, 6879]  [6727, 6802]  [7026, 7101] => 0.3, 43.4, 39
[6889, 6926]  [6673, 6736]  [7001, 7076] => 3.0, 50.3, 39.6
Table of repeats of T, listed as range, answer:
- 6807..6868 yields 39.2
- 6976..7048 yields 39.7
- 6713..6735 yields 65.2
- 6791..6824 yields 39.4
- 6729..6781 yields 44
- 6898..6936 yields 40.1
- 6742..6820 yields 40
